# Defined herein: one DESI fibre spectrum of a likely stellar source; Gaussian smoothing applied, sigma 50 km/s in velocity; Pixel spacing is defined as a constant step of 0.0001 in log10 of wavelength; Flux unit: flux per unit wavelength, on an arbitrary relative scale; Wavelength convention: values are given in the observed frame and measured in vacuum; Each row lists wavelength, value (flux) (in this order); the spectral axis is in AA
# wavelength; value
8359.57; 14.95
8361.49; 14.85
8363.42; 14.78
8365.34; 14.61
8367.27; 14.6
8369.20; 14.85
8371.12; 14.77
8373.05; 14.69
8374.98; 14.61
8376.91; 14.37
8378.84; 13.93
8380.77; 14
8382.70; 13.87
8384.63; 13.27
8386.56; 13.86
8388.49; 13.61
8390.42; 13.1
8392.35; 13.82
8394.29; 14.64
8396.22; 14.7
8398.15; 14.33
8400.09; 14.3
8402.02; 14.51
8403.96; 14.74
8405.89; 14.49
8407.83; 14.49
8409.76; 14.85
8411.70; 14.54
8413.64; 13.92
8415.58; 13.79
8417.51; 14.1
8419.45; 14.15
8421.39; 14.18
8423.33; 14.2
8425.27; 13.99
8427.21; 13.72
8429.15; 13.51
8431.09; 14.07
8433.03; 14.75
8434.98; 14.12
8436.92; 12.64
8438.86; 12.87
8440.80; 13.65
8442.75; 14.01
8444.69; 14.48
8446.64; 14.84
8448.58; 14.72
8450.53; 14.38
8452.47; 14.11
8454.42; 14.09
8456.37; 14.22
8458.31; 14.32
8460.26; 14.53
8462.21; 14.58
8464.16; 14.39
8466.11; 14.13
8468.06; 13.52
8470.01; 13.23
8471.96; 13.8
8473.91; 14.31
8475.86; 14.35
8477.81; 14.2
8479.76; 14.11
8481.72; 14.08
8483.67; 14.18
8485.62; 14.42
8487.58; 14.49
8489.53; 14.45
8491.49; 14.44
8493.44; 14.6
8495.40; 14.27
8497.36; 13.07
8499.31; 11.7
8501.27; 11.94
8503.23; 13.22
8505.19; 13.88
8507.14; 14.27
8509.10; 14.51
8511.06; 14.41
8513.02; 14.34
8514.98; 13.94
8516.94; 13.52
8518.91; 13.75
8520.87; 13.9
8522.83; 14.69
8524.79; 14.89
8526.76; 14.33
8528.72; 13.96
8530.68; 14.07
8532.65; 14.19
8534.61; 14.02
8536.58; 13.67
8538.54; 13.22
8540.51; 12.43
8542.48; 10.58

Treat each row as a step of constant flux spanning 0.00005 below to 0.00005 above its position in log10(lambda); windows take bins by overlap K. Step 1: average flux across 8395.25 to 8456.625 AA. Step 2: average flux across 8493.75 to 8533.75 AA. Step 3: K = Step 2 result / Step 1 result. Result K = 0.98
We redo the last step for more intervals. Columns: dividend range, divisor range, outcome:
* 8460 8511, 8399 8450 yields 0.99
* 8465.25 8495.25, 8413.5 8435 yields 1.01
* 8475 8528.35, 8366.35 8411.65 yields 0.98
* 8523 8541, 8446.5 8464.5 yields 0.97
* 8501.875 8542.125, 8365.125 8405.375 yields 0.98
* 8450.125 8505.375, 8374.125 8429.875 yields 0.99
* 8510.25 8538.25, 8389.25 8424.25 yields 0.99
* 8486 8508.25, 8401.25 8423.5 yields 0.96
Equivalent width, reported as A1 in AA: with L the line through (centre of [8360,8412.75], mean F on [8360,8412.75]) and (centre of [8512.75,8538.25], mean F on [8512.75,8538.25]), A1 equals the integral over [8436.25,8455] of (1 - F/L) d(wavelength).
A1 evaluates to 0.3 AA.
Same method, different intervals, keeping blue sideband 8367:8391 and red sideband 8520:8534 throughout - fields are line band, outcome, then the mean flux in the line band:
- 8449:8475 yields 0.1 AA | 14.1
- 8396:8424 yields -0.4 AA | 14.3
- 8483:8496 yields -0.2 AA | 14.4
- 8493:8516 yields 1.0 AA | 13.7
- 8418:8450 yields 0.4 AA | 14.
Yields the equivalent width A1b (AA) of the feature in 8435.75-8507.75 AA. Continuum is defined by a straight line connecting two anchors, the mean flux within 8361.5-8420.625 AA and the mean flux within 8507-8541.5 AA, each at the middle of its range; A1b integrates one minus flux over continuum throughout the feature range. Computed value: 0.78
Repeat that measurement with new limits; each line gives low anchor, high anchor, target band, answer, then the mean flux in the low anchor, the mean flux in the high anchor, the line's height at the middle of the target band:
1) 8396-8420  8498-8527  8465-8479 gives 0.1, 14.4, 13.8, 14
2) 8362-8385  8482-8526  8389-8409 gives 0.0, 14.4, 14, 14.3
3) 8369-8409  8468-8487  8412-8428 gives 0.2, 14.2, 14.1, 14.2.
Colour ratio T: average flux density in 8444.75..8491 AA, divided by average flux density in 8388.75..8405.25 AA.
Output 1.00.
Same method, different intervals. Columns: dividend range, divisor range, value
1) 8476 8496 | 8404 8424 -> 1.00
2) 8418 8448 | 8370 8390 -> 0.99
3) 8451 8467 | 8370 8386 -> 1.01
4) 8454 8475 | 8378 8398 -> 1.01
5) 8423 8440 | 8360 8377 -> 0.93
